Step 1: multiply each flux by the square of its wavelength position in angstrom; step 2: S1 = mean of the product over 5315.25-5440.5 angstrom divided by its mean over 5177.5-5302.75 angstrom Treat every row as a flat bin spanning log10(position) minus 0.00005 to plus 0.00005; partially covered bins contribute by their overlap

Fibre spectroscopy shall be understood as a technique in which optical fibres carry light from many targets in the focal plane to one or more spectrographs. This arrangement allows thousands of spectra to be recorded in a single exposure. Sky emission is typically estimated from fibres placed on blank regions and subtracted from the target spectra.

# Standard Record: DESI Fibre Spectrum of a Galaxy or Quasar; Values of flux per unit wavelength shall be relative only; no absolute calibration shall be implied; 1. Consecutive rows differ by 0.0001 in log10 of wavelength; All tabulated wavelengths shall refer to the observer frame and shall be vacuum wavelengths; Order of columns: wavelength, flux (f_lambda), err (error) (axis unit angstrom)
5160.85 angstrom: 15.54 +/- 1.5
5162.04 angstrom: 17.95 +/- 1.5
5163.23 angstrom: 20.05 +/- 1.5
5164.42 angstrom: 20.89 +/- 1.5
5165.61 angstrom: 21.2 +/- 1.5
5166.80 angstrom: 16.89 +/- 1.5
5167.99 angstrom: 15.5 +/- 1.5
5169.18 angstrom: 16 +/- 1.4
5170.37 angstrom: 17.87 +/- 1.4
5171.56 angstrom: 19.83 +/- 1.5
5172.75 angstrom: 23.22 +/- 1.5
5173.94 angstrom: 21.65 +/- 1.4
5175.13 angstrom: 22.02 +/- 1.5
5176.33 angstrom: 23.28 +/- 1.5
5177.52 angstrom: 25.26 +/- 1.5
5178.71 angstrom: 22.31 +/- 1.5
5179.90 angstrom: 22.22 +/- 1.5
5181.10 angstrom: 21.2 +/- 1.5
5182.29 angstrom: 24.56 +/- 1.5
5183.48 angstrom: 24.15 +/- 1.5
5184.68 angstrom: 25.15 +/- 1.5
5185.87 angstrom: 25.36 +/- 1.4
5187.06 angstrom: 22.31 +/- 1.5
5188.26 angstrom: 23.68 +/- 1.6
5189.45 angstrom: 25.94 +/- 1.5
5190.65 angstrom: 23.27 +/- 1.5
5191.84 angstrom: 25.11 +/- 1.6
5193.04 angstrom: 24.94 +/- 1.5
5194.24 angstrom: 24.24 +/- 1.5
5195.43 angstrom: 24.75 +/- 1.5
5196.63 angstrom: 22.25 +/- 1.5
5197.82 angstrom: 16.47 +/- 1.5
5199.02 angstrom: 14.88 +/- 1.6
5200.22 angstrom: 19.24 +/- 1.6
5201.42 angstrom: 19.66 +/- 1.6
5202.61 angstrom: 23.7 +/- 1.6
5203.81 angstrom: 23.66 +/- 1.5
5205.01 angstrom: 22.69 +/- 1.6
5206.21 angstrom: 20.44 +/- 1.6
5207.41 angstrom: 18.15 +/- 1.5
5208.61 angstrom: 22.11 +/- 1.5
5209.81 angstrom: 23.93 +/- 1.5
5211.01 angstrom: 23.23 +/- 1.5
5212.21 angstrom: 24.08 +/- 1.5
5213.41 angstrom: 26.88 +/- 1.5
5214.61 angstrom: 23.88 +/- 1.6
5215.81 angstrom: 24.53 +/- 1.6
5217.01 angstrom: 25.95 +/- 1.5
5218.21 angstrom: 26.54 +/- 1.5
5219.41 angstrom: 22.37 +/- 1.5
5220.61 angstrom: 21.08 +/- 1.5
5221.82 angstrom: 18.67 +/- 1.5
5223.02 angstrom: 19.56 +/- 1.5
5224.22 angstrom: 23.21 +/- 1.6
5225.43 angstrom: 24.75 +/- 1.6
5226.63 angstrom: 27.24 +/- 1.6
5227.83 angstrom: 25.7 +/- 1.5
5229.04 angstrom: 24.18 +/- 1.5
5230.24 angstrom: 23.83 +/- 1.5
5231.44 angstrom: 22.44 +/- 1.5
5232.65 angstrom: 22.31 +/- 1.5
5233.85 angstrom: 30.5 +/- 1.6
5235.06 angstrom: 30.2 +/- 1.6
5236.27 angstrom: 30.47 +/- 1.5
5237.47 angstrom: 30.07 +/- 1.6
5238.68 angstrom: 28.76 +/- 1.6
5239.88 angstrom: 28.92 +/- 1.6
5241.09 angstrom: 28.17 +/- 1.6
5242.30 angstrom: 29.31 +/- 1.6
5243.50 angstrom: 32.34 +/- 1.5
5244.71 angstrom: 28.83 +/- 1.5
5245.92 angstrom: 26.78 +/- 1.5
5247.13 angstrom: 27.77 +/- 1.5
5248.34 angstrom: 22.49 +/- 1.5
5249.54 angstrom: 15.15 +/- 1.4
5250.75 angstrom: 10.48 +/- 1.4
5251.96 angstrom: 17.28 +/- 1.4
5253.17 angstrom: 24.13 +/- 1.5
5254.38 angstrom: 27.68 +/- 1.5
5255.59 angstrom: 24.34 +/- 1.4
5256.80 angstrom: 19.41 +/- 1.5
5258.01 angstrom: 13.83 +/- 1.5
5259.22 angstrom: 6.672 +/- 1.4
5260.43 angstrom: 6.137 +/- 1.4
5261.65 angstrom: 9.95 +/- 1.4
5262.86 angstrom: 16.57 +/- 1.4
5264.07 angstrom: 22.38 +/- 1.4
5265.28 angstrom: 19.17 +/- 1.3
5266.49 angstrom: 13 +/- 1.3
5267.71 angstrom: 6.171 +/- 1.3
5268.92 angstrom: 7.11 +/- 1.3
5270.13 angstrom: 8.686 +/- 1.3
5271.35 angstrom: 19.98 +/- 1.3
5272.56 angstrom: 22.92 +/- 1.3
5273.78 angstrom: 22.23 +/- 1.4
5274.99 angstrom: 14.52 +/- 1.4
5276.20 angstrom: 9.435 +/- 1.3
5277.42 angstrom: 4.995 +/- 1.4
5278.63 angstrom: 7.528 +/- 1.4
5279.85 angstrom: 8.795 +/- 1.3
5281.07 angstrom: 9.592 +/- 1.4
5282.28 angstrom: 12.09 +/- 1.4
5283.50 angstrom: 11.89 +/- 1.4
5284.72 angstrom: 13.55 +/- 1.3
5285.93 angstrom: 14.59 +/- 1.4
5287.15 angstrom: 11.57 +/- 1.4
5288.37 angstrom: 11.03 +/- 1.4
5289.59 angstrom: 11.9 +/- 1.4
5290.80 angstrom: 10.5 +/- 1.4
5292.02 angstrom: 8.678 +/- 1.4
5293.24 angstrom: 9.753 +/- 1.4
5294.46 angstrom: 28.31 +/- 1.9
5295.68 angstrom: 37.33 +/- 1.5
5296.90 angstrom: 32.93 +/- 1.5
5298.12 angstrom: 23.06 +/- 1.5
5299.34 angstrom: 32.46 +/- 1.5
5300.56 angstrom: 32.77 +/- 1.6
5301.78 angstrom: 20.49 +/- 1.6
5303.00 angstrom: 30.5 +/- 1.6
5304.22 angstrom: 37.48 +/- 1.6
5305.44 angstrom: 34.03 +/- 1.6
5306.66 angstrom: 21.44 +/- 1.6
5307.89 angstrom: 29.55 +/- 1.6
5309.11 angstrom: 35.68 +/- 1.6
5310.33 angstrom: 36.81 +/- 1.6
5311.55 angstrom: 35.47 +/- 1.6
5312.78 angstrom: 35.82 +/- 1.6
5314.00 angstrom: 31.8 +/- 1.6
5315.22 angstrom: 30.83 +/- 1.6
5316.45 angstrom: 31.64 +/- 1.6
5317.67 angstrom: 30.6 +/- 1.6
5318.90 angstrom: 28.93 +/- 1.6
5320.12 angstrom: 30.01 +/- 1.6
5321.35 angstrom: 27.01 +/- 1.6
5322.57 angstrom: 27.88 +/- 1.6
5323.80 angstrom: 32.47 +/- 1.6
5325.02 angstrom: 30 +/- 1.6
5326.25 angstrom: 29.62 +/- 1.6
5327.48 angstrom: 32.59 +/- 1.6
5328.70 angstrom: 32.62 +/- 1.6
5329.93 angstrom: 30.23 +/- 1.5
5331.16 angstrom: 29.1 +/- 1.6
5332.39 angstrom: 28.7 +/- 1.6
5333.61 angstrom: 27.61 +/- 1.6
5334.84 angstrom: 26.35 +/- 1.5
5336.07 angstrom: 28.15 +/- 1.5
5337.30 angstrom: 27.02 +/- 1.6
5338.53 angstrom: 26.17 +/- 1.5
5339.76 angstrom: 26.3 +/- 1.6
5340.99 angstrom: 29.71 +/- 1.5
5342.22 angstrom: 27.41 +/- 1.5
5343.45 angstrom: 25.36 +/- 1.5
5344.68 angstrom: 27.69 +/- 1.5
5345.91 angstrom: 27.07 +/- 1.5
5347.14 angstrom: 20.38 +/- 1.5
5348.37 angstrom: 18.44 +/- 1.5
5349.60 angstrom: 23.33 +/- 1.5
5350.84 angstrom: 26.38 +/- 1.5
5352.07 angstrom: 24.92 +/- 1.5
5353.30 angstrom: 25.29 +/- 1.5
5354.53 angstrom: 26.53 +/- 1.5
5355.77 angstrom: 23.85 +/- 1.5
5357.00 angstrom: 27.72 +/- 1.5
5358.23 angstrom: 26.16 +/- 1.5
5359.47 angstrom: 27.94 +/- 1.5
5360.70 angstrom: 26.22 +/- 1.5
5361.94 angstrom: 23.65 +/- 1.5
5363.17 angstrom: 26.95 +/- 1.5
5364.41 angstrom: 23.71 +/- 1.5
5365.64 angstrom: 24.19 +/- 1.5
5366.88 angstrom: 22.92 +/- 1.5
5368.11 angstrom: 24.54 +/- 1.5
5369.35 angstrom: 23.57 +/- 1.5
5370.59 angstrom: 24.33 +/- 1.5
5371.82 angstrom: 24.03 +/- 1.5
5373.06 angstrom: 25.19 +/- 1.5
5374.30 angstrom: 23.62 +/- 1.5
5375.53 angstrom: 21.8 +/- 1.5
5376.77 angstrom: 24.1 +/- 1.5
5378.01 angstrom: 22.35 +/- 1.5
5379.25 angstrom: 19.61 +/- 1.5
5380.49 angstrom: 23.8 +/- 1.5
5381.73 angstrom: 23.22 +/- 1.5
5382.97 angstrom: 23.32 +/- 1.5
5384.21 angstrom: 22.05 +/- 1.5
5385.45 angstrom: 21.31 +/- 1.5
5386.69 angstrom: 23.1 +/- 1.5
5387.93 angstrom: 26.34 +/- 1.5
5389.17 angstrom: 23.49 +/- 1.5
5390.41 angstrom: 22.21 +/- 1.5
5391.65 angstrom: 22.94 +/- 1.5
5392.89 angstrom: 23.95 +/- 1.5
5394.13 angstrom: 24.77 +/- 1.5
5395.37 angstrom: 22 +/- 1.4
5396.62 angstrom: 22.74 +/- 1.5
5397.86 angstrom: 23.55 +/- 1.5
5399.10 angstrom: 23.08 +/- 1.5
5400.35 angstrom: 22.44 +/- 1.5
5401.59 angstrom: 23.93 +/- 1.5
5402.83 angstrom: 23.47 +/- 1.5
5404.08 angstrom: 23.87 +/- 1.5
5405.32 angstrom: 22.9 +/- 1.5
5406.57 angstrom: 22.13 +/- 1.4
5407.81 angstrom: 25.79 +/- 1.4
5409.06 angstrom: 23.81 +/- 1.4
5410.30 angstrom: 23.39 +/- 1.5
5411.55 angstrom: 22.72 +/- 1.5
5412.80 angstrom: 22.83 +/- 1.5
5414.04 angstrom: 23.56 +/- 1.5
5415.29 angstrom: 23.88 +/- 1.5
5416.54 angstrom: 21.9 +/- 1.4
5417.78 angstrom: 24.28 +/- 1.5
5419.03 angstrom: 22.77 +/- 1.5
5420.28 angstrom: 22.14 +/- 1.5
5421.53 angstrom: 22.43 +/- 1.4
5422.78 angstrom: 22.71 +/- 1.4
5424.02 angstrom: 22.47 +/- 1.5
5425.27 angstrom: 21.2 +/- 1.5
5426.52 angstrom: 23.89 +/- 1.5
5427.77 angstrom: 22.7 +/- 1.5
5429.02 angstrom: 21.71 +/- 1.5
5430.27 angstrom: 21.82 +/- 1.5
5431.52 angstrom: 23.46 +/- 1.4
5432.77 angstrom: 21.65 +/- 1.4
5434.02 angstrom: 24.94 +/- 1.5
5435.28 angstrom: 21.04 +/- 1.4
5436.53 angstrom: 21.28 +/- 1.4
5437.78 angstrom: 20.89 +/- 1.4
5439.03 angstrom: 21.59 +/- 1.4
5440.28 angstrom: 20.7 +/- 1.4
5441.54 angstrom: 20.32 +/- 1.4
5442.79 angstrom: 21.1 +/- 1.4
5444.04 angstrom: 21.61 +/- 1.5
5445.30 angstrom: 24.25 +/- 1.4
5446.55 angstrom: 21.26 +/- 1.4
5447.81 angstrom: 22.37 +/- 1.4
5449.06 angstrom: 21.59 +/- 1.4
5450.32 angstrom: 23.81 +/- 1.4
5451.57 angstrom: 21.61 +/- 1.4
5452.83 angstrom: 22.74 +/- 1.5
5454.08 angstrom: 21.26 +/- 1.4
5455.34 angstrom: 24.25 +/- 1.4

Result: 1.3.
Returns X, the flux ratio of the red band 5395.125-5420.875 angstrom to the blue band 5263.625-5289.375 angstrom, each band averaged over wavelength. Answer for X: 1.8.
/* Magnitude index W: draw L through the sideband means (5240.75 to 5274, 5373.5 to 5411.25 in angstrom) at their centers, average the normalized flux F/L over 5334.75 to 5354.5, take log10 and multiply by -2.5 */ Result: -0.19 mag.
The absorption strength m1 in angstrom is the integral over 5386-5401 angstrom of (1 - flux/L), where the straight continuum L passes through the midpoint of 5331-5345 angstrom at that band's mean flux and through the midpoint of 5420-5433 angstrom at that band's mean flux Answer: 0.6 angstrom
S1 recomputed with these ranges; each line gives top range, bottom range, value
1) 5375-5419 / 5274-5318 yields 1.08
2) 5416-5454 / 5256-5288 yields 1.84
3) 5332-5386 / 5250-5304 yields 1.53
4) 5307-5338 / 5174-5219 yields 1.39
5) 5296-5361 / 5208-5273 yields 1.36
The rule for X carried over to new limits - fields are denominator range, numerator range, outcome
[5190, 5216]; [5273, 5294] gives 0.52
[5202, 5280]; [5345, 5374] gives 1.18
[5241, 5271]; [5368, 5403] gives 1.26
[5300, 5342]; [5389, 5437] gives 0.76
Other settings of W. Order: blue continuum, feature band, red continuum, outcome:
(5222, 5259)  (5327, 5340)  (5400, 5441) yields -0.213 mag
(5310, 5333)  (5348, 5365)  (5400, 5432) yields 0.119 mag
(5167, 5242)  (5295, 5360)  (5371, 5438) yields -0.240 mag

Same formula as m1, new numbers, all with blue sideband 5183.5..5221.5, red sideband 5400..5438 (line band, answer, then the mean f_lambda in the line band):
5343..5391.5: -2.6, 24.1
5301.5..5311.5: -3.7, 31.4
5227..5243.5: -3.3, 27.5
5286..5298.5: 2.5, 18.3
